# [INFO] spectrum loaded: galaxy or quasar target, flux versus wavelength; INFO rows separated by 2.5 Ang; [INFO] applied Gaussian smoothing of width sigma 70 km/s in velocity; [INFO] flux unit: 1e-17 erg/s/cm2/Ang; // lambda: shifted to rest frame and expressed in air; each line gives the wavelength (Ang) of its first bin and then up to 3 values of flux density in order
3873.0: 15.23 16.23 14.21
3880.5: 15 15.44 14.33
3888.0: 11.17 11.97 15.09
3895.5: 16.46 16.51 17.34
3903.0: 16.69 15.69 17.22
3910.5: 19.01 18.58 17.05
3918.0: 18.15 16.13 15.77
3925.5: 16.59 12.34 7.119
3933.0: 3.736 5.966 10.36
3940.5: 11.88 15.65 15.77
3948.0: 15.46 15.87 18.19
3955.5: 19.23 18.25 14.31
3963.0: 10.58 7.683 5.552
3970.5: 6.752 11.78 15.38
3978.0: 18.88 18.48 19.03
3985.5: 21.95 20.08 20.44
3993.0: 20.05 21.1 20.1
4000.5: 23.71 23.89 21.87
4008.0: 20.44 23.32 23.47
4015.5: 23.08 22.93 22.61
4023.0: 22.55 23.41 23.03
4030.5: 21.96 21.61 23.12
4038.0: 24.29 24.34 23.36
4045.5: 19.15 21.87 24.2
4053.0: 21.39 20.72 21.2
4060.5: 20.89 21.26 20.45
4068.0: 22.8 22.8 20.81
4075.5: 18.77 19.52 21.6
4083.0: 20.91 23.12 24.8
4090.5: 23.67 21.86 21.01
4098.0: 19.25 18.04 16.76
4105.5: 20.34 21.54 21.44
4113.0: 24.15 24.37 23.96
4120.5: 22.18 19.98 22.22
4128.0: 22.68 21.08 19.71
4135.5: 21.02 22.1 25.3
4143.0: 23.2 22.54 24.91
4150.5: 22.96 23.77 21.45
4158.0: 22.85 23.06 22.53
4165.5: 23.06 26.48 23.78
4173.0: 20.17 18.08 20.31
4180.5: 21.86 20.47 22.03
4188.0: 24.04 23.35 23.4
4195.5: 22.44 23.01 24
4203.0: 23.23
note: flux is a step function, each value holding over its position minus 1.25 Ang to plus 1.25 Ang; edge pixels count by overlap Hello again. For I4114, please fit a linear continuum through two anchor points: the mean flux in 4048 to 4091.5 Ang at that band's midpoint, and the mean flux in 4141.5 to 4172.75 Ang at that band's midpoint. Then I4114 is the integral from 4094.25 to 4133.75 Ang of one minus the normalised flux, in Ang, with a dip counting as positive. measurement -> 2.32 Ang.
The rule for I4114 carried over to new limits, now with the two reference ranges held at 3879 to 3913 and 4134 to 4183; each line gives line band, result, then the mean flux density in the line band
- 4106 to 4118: -0.9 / 22.8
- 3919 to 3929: 0.6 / 15.4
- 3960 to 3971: 5.5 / 8.76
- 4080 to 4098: -1.3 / 22.2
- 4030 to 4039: -1.6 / 22.8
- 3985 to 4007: -3.8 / 21.4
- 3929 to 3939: 5.9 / 6.84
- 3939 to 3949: 1.4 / 14.6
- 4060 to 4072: -0.9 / 21.7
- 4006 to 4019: -2.7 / 22.6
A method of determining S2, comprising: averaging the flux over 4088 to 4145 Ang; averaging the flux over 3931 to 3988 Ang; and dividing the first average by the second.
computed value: 1.6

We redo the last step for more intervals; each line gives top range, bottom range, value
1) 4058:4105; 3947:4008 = 1.23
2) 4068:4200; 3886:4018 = 1.36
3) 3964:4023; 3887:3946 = 1.32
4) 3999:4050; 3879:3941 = 1.59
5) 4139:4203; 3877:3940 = 1.59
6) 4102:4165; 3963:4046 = 1.12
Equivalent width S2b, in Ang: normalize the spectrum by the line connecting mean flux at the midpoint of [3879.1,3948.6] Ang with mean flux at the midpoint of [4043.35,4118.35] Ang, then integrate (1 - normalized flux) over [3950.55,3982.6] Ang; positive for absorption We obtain 5.02 Ang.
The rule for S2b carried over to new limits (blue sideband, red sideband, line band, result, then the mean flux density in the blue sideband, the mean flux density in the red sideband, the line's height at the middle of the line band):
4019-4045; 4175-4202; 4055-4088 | 2.1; 22.9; 22.2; 22.7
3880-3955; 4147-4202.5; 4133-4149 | -1.0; 14.6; 22.6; 21.6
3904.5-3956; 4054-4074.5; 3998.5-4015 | -3.8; 14.5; 21.3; 18.4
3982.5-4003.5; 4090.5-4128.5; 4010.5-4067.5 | -3.0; 21.1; 21.4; 21.2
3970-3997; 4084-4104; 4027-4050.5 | -3.7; 18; 21.1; 19.5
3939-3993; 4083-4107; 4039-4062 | -3.5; 15.4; 21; 19.1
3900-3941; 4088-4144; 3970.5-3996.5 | -2.4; 14.1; 21.7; 16.5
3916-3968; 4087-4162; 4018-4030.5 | -4.0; 13.3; 22.1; 17.3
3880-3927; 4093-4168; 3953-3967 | 2.6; 16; 22.1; 17.5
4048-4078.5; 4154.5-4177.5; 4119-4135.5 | 0.5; 21.3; 22.3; 21.9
